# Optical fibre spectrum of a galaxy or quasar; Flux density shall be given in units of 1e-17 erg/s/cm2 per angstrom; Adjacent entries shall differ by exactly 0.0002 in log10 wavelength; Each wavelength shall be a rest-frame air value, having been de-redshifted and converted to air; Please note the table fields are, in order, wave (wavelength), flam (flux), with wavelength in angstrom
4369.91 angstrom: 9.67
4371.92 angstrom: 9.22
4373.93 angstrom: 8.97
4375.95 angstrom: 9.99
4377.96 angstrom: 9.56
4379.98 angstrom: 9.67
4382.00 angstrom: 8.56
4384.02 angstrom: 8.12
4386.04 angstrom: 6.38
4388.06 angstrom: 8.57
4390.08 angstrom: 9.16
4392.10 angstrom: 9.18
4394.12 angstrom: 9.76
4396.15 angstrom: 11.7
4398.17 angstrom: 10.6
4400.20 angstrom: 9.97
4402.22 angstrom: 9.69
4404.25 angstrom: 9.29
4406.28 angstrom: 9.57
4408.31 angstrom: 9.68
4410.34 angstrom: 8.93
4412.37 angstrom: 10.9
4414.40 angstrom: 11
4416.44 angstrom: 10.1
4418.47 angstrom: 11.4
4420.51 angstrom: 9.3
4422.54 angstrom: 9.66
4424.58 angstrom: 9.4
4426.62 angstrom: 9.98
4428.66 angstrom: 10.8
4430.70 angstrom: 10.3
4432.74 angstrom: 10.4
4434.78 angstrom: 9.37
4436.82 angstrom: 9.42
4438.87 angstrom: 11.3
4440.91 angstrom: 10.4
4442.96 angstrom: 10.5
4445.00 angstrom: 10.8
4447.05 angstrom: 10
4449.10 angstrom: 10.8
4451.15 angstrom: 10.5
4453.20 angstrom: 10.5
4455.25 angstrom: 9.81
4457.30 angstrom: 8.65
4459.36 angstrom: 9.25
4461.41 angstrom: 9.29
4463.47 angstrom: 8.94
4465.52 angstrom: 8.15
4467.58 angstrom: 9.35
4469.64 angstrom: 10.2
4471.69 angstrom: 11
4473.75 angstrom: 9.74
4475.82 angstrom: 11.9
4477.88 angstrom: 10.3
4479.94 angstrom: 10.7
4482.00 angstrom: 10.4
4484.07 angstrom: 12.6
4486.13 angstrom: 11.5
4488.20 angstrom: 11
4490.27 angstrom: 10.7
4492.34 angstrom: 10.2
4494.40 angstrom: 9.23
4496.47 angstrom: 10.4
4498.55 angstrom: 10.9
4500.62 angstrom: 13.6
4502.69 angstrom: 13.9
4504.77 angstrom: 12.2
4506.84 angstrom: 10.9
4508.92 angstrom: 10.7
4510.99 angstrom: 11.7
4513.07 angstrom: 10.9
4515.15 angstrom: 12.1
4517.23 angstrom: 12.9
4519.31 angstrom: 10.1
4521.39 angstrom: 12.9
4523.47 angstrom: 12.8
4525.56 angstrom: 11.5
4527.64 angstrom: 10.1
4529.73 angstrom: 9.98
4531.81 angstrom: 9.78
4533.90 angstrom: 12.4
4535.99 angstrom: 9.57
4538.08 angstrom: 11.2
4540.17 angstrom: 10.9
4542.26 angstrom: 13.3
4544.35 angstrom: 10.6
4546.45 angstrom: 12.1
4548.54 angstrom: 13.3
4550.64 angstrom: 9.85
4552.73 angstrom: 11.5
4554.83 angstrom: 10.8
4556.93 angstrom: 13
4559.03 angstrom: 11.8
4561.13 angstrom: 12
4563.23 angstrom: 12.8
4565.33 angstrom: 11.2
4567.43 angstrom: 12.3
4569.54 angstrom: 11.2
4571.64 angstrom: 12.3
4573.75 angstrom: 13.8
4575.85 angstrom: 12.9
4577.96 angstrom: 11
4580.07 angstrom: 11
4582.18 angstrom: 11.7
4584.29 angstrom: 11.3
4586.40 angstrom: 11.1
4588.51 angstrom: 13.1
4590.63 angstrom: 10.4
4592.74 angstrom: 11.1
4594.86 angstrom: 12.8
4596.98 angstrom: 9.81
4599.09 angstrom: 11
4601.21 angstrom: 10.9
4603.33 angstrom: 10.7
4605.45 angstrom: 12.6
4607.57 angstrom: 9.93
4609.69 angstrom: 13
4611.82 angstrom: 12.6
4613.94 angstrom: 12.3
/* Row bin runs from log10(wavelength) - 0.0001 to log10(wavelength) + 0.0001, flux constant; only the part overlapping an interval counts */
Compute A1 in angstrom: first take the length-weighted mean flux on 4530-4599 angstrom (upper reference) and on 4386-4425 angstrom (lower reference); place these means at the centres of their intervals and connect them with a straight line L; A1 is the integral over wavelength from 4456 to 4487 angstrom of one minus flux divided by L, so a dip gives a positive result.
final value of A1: 1.3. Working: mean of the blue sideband 9.8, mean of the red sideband 11.6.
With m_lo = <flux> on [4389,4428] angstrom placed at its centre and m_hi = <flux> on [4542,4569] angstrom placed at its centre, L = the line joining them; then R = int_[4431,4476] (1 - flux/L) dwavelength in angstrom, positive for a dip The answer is 2.4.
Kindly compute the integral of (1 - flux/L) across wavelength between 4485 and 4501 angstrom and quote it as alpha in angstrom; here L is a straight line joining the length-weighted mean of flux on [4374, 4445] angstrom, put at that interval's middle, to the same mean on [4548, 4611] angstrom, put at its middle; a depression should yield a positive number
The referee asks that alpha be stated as -0.2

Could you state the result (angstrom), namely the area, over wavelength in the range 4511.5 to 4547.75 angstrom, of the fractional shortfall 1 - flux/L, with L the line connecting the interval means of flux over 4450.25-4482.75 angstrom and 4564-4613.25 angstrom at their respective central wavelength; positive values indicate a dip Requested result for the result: -1.9 angstrom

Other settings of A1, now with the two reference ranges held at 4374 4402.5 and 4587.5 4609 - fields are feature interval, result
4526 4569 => -2.5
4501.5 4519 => -2.3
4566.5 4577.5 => -1.4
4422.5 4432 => -0.4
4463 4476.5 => 0.3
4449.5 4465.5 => 0.7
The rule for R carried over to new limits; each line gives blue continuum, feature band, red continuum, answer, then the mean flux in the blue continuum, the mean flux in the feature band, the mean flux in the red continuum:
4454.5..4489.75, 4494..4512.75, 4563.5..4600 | -1.7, 10.2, 11.6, 11.7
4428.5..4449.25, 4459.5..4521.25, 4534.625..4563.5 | 0.3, 10.3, 10.9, 11.6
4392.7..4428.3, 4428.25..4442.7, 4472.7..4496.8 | 0.0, 10.1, 10.3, 10.7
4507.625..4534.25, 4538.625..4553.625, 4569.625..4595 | -0.1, 11.3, 11.6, 11.8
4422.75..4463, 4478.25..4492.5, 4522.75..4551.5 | -0.6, 10.1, 11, 11.2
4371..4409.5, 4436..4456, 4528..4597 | -0.7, 9.35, 10.4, 11.6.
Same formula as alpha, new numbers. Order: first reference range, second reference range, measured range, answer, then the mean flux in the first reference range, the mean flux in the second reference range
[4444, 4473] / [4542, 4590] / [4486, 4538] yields -2.16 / 9.8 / 11.9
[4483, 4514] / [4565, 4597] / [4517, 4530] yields 0.02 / 11.4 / 11.8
